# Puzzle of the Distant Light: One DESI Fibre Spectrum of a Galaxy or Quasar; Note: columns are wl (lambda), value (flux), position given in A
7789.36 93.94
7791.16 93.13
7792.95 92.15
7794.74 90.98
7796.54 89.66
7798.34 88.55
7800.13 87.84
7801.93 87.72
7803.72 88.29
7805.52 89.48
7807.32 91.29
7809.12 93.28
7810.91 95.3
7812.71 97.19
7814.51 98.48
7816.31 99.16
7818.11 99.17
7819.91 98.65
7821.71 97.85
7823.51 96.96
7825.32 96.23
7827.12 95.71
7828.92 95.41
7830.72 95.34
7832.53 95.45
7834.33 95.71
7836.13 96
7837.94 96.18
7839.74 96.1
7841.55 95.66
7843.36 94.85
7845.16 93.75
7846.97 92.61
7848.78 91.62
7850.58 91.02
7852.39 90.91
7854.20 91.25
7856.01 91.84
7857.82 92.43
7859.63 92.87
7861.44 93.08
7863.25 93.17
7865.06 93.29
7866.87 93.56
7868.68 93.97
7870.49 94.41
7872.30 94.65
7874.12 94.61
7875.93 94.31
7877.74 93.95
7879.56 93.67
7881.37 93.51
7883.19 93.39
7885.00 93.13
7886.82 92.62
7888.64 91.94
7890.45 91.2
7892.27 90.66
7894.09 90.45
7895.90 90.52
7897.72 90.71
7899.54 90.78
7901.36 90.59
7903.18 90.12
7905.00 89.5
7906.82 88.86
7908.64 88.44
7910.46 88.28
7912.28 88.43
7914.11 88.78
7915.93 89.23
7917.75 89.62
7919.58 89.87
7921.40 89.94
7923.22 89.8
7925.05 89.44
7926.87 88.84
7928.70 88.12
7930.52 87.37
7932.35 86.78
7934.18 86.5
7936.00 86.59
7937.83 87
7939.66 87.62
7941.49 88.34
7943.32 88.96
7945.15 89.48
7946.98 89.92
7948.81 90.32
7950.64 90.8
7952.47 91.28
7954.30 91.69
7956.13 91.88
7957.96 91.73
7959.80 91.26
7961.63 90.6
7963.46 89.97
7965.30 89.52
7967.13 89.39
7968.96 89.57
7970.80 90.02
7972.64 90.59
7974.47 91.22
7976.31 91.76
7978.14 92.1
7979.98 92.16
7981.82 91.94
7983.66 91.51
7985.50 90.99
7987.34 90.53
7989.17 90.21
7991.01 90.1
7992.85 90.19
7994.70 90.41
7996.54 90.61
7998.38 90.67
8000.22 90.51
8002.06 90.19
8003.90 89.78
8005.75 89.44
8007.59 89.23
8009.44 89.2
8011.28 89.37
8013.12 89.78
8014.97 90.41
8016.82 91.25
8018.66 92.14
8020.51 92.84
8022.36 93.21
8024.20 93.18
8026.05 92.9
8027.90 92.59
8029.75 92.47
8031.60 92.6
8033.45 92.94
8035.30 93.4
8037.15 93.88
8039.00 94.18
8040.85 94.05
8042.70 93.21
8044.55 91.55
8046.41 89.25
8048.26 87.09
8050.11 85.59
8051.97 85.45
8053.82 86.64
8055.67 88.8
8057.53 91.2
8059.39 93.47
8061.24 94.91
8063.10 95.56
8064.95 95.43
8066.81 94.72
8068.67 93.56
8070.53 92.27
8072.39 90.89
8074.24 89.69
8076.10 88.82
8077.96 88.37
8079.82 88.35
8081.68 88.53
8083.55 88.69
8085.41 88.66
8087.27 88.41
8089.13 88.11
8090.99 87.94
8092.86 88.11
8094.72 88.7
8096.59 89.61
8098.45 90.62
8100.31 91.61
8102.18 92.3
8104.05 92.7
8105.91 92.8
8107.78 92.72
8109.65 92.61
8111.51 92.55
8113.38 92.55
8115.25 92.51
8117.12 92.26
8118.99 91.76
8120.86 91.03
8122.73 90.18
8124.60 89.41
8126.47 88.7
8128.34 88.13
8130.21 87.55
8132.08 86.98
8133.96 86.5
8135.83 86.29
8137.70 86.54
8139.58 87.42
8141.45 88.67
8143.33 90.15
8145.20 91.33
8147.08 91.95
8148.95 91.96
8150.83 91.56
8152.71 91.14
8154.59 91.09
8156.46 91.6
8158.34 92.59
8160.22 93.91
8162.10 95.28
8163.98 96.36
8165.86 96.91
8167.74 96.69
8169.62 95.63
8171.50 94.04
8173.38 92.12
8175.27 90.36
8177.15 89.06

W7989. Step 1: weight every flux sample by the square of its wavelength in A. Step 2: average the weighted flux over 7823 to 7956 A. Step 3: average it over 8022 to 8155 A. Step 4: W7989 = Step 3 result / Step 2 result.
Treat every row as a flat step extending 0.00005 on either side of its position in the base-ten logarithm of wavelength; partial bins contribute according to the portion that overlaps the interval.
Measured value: 1.04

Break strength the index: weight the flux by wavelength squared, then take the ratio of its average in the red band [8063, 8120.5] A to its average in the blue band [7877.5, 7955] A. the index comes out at 1.06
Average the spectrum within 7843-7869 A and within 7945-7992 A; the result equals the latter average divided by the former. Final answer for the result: 1.0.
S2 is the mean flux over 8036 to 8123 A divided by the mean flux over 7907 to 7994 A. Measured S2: 1.0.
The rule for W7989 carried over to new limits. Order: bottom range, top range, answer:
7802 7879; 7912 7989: 0.98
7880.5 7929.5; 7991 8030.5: 1.03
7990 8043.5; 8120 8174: 1.03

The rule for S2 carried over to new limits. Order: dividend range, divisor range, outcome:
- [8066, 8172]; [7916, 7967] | 1.02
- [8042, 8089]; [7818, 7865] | 0.96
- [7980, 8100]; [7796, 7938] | 0.98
